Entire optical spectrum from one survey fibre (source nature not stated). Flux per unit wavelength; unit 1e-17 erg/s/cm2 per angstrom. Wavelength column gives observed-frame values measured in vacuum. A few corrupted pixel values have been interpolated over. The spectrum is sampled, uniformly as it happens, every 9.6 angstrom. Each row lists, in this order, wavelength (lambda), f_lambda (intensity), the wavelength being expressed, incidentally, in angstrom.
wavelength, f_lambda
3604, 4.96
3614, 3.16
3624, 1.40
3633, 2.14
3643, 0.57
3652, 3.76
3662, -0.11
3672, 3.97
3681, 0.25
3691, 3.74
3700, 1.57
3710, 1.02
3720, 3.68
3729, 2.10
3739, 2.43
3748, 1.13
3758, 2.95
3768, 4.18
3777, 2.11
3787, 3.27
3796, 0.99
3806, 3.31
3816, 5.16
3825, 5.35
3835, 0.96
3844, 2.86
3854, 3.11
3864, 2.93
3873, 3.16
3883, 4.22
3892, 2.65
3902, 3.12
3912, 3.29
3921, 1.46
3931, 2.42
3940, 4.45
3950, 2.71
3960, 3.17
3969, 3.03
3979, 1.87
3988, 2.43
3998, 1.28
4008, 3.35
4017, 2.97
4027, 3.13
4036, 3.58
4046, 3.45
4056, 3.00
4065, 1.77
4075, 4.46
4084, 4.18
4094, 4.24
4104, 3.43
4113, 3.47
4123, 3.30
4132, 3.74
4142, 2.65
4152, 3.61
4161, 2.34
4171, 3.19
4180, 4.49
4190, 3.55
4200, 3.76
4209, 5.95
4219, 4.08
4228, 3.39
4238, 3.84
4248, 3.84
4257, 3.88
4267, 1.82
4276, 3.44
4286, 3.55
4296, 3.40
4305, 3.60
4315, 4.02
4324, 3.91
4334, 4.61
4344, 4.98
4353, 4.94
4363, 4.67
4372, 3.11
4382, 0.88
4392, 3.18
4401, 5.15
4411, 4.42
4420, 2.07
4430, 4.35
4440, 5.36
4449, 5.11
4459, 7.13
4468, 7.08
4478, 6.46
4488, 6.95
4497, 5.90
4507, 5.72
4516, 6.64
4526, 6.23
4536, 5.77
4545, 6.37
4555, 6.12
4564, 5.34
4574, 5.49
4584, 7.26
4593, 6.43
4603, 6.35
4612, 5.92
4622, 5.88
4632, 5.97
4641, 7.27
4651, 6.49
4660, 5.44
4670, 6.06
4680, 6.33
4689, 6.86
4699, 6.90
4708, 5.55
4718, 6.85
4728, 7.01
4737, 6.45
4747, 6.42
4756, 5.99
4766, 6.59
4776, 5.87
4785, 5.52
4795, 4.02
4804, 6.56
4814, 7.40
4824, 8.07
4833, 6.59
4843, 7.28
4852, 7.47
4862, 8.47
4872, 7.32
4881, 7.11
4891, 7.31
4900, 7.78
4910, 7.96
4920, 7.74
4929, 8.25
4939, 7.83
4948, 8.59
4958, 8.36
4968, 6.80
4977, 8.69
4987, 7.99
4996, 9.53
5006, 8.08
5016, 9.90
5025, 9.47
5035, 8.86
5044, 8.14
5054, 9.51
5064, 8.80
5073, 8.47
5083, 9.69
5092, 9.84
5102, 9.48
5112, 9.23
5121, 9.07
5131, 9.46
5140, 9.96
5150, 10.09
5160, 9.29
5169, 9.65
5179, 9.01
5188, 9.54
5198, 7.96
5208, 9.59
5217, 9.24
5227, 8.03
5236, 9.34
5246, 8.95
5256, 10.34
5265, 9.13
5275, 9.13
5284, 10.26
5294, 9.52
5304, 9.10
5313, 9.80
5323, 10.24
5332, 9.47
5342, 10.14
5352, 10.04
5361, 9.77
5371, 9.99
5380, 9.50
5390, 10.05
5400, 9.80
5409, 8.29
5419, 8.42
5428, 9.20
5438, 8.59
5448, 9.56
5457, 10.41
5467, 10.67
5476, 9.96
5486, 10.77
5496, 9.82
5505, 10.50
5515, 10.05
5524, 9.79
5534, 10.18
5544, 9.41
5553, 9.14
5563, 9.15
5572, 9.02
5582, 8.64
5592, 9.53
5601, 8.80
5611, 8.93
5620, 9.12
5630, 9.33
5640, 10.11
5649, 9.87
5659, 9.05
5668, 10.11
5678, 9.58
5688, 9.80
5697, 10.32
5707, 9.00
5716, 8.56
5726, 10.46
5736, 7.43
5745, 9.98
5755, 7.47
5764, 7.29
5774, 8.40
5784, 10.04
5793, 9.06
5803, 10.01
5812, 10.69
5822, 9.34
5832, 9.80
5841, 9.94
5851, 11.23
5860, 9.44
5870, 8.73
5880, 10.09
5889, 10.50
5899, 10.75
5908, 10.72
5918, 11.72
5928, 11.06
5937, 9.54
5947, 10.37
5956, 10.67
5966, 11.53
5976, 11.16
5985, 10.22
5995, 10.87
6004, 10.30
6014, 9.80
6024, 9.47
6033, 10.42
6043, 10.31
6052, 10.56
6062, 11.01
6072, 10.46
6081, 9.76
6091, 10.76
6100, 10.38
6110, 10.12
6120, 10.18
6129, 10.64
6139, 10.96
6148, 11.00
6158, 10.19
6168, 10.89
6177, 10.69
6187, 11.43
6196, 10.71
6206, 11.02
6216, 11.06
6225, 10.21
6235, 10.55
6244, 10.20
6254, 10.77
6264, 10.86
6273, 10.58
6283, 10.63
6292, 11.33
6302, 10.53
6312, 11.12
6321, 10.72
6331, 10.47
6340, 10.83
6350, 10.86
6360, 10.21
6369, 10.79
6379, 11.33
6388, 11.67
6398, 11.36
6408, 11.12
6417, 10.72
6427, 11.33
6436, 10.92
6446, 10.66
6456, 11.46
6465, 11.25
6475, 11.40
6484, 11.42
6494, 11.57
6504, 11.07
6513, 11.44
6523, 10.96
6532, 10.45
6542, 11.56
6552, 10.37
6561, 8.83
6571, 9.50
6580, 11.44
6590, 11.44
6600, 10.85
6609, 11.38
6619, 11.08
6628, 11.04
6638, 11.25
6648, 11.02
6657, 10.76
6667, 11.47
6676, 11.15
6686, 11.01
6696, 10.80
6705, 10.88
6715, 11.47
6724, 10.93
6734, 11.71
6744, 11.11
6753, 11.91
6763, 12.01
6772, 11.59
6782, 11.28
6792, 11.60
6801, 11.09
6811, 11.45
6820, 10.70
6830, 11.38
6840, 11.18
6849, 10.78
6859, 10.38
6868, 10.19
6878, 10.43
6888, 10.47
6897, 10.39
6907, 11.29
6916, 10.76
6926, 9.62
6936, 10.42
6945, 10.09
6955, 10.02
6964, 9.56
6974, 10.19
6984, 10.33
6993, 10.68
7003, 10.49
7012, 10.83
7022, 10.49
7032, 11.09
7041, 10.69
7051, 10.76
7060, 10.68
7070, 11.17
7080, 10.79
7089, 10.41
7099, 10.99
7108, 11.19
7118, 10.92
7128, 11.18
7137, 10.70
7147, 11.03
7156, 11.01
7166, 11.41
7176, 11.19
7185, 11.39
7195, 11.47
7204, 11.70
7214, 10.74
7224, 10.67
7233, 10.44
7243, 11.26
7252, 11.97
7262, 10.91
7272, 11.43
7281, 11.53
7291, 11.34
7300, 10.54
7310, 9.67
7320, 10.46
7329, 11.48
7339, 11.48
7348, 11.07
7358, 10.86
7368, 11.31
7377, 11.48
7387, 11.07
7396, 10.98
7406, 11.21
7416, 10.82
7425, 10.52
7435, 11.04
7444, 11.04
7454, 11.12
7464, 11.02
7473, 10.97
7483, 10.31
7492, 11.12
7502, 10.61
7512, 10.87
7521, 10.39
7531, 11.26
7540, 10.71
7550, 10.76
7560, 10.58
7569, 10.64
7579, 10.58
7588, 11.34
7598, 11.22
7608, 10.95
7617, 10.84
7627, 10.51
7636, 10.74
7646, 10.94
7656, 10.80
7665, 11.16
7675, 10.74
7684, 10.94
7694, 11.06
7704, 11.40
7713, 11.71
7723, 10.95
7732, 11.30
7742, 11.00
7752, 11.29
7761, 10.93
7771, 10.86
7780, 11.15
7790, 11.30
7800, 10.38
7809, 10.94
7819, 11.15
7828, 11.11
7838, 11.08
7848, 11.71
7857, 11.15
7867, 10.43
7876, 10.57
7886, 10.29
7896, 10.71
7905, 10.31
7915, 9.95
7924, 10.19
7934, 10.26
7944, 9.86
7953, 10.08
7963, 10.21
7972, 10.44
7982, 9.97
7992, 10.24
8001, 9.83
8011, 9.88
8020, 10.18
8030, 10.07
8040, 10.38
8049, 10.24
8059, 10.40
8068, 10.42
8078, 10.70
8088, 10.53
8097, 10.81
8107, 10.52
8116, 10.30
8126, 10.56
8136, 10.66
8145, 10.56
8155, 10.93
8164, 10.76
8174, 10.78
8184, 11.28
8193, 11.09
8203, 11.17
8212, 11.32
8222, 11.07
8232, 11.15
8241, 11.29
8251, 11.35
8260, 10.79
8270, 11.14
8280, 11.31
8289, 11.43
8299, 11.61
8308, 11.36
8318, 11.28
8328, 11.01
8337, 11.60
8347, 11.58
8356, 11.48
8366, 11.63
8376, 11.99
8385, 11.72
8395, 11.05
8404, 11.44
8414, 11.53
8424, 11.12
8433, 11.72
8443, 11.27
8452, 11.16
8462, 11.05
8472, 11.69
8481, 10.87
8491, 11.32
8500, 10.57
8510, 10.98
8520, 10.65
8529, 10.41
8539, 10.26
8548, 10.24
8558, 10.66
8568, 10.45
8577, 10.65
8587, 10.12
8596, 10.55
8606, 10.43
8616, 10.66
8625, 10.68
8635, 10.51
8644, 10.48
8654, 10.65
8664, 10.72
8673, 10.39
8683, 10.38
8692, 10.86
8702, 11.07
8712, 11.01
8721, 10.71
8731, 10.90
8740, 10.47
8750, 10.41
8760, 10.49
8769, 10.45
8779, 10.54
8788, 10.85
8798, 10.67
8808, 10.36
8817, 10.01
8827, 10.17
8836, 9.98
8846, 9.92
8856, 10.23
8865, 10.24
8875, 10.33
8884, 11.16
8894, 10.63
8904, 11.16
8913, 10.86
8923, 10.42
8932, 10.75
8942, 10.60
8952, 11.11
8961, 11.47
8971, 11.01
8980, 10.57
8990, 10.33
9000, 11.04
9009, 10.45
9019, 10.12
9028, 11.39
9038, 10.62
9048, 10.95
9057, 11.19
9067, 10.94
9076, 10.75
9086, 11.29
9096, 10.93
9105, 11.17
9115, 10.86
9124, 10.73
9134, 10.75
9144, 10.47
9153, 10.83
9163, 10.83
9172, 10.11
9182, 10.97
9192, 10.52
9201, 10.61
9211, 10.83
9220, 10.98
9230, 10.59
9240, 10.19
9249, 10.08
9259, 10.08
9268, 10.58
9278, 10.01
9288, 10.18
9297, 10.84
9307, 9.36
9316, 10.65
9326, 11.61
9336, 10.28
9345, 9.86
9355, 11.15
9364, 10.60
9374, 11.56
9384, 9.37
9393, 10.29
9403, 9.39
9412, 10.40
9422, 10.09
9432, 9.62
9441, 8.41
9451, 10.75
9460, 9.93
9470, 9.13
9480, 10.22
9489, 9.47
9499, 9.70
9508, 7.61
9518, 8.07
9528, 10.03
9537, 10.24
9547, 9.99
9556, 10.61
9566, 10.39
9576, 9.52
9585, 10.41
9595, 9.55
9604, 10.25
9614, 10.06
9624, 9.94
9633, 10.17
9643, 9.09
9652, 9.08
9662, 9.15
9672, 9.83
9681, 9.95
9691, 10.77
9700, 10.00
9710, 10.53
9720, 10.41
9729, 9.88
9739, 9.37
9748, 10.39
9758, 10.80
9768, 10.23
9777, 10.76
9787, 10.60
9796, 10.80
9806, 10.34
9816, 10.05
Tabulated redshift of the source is 0.114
